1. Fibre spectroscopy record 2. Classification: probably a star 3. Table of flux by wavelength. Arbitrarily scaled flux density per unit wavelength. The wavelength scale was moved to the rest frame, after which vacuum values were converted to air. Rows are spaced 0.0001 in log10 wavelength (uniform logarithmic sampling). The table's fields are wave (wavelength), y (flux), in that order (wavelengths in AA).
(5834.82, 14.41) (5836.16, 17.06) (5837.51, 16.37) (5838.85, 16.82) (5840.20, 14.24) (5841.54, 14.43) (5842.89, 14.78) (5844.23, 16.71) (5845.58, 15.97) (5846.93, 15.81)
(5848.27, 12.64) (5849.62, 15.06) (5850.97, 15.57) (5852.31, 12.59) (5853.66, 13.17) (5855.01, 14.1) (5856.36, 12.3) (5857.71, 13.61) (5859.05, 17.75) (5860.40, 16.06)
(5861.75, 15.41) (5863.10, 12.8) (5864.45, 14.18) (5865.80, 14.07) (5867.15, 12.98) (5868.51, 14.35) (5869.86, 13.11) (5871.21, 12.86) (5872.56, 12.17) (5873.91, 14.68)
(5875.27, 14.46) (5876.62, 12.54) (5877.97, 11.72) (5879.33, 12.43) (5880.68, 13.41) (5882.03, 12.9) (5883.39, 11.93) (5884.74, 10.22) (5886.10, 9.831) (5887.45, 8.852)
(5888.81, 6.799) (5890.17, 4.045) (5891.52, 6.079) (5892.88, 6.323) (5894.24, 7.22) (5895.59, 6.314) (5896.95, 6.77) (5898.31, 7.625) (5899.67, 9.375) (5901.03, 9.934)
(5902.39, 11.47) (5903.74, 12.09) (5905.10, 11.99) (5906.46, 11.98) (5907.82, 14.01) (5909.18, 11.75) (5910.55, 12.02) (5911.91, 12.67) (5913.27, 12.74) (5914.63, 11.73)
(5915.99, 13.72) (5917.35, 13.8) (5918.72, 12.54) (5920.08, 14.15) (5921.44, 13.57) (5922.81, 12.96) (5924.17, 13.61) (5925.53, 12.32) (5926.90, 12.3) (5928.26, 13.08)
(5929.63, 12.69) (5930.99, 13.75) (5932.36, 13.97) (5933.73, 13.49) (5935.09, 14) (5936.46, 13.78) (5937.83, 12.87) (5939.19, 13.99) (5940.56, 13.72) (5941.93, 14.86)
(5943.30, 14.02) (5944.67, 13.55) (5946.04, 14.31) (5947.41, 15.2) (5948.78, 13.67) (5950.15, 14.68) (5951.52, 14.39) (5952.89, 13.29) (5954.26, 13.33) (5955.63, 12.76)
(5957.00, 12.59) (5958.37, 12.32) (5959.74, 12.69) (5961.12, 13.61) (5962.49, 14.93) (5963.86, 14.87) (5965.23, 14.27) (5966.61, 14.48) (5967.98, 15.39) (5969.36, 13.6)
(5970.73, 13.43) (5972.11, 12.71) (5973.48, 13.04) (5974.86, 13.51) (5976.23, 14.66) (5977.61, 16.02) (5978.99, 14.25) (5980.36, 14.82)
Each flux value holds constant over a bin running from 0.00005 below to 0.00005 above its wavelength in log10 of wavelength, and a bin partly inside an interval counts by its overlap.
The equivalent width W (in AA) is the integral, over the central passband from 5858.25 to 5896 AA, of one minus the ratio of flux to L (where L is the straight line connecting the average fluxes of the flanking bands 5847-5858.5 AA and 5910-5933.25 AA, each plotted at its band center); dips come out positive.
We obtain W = 5.3 AA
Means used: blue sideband 13.8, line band 11.7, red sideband 13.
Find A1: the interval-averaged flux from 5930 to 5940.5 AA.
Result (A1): 13.7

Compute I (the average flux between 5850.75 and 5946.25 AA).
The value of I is 12.3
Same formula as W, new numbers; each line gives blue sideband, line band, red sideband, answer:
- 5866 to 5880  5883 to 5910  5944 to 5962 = 8.3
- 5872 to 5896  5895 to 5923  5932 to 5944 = 0.8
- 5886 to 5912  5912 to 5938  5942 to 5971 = -4.3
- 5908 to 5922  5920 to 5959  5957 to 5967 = -0.6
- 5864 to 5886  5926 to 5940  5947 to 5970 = 0.2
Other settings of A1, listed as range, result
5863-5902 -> 10.7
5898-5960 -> 13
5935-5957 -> 13.9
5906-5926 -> 12.9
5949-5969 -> 13.8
